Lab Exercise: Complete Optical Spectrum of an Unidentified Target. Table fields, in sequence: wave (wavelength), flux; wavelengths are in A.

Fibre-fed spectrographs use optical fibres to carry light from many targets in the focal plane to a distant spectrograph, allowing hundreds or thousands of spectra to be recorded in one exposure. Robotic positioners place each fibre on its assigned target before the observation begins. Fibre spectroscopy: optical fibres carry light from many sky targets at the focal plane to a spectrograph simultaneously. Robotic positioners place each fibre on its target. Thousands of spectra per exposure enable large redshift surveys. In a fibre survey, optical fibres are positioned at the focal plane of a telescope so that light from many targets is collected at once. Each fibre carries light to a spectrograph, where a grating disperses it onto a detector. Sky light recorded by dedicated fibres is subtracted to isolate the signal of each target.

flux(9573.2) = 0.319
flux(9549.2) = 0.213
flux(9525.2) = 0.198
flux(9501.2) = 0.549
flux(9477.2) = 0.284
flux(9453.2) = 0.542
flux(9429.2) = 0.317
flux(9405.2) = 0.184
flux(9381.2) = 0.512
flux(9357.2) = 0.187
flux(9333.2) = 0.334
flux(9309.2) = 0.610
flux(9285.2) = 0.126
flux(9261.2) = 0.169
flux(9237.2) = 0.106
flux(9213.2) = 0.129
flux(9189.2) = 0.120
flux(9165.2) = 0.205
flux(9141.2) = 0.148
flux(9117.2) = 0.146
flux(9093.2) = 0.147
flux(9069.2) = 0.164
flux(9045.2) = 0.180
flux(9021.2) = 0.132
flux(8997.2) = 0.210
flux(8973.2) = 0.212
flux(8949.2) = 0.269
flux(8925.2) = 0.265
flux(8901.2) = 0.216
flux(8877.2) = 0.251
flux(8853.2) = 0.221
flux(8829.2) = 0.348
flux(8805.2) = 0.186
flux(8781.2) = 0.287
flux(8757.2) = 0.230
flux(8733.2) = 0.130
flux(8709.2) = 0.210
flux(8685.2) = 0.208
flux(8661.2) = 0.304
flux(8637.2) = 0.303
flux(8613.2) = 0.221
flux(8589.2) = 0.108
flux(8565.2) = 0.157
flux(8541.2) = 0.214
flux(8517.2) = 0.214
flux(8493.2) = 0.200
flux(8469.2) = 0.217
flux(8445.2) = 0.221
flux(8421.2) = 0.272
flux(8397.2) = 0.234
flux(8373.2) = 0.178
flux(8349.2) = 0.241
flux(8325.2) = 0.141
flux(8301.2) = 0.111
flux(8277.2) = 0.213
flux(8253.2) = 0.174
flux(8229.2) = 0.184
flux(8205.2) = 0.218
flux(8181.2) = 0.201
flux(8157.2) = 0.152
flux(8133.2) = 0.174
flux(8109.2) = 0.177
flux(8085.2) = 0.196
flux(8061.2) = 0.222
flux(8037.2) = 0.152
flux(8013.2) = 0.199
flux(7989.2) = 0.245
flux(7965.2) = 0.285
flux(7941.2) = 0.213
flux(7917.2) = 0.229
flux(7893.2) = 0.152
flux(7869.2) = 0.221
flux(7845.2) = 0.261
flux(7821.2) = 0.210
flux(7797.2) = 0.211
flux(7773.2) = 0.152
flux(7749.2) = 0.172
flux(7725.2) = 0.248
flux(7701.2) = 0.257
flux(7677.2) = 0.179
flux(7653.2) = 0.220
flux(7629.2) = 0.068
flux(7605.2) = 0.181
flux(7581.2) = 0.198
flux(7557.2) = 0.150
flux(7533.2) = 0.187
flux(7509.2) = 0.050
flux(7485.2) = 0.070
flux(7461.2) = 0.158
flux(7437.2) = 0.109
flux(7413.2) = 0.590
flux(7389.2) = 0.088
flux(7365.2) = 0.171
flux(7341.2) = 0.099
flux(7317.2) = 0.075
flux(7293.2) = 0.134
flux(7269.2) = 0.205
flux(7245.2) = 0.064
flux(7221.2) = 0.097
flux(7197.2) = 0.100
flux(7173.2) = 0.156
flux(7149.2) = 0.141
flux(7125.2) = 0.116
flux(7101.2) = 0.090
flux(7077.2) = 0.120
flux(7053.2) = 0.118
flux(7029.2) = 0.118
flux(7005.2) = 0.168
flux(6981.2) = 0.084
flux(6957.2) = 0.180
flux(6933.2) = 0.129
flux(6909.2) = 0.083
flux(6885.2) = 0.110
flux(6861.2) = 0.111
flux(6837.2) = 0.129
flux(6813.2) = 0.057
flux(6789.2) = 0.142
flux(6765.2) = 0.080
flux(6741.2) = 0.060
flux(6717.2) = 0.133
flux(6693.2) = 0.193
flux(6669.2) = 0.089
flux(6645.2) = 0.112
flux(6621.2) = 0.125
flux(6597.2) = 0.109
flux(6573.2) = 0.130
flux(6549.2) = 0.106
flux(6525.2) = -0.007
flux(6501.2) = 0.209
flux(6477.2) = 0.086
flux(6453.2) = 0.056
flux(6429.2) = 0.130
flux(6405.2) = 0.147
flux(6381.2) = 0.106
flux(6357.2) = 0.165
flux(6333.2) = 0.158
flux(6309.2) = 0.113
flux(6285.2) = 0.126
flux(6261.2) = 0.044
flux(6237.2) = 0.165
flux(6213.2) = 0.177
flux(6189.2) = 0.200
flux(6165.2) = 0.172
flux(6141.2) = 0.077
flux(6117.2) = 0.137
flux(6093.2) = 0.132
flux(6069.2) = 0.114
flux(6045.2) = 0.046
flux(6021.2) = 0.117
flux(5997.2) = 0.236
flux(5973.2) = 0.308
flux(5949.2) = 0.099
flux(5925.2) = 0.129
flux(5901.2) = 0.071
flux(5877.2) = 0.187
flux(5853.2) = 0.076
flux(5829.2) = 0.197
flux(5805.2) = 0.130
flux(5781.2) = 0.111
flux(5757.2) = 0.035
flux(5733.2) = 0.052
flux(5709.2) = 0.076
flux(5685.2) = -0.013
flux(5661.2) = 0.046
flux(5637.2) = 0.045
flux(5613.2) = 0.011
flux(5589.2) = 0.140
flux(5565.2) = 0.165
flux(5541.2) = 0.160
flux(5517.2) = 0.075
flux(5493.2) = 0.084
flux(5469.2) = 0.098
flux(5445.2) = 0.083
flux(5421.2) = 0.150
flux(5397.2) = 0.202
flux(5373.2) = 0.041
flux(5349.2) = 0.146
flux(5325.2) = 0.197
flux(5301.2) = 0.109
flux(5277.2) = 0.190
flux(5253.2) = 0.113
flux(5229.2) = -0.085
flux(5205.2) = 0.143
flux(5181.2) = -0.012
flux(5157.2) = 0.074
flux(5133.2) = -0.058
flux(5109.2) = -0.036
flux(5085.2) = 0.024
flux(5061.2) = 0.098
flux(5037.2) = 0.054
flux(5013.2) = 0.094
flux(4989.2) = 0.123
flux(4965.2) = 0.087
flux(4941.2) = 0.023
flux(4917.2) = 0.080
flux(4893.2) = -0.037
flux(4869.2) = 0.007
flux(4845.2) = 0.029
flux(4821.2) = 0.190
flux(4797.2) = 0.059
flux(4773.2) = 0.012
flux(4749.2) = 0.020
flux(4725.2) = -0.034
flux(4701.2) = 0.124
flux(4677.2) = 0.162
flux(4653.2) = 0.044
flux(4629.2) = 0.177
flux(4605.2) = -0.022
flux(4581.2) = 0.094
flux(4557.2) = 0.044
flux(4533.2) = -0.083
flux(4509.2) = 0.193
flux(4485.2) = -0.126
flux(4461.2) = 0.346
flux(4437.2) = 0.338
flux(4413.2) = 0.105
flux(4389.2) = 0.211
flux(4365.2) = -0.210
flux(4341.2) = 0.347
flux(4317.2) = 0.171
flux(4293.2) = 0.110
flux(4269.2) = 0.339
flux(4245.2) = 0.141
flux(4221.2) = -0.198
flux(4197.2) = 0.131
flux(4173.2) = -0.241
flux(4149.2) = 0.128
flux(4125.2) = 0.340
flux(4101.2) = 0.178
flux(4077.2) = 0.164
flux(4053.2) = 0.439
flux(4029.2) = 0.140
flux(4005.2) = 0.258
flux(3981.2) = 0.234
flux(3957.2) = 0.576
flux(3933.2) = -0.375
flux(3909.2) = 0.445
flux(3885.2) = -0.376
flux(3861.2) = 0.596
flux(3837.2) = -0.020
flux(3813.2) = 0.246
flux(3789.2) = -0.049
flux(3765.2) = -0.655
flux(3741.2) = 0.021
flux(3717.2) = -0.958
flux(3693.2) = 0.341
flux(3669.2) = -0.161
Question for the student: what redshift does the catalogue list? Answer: 0.987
